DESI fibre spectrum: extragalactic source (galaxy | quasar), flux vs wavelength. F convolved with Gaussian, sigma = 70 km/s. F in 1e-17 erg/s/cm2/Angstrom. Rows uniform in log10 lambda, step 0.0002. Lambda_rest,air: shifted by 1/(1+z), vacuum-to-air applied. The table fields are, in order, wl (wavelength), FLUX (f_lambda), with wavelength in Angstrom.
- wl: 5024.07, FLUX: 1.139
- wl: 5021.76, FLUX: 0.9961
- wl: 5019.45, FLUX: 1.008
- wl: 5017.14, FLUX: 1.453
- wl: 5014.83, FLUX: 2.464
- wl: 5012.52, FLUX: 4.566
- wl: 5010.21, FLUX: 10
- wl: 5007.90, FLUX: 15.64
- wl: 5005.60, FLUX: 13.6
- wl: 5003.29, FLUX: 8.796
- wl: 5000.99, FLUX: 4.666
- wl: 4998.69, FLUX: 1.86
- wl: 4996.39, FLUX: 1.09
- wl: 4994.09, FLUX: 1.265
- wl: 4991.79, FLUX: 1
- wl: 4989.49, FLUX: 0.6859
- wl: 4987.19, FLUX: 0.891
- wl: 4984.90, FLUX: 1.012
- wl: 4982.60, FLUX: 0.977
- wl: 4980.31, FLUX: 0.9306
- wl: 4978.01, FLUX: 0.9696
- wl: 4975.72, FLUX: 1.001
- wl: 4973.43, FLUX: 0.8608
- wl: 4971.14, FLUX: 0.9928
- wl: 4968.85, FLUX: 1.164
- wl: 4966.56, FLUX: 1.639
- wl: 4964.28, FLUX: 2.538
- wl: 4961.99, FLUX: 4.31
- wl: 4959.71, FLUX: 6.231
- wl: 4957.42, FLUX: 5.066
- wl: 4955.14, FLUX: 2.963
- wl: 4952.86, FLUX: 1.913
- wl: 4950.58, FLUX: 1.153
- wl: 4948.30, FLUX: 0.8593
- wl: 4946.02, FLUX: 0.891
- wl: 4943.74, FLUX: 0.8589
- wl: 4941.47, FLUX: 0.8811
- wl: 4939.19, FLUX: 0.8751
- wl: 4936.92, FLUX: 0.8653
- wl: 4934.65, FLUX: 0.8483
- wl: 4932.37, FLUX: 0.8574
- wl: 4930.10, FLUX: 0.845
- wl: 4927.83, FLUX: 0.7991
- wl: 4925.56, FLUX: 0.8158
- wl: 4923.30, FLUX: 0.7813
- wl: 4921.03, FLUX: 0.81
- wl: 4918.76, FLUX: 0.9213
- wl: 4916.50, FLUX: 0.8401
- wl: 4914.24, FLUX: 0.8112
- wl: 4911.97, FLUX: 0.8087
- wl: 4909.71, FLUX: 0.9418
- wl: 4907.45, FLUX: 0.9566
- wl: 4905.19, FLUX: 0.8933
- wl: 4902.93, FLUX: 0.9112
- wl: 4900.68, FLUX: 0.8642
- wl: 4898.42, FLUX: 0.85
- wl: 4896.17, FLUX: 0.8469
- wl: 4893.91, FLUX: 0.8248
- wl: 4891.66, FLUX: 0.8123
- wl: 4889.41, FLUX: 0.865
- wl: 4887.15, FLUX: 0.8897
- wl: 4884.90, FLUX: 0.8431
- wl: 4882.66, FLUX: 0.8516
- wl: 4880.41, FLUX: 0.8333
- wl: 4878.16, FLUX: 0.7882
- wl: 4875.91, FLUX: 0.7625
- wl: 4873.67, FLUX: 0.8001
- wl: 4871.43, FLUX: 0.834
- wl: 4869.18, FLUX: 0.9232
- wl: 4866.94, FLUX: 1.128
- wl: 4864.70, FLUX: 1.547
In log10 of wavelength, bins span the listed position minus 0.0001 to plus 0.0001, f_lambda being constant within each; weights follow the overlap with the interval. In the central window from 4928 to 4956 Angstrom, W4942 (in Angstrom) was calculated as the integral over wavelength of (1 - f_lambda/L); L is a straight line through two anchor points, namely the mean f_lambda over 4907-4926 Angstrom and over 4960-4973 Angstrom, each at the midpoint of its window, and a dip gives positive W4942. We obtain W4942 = 8.9 Angstrom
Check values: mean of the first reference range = 0.852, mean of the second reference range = 2.33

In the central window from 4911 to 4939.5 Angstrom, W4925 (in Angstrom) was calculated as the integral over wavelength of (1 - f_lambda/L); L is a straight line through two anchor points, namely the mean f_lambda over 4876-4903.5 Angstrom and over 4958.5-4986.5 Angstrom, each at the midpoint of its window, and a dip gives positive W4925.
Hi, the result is 9.9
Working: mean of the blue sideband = 0.844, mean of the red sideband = 1.87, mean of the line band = 0.836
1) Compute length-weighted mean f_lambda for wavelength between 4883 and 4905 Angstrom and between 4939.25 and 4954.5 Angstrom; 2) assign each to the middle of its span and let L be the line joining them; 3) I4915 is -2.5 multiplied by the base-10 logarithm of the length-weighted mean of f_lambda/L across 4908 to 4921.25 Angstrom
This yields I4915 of 0.12 mag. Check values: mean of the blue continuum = 0.858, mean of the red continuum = 1.14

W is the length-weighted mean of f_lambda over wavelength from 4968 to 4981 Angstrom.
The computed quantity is 0.984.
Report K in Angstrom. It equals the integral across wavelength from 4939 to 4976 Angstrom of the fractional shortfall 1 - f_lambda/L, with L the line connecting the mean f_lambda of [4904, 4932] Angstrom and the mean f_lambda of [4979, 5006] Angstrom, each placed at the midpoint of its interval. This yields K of -3.8 Angstrom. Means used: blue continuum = 0.852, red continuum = 2.76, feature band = 2.06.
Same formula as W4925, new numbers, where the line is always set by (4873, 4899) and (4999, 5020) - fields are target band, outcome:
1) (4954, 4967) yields 1.57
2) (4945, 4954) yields 6.26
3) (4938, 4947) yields 6.81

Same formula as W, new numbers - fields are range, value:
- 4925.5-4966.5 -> 1.89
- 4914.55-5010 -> 2.41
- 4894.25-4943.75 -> 0.858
